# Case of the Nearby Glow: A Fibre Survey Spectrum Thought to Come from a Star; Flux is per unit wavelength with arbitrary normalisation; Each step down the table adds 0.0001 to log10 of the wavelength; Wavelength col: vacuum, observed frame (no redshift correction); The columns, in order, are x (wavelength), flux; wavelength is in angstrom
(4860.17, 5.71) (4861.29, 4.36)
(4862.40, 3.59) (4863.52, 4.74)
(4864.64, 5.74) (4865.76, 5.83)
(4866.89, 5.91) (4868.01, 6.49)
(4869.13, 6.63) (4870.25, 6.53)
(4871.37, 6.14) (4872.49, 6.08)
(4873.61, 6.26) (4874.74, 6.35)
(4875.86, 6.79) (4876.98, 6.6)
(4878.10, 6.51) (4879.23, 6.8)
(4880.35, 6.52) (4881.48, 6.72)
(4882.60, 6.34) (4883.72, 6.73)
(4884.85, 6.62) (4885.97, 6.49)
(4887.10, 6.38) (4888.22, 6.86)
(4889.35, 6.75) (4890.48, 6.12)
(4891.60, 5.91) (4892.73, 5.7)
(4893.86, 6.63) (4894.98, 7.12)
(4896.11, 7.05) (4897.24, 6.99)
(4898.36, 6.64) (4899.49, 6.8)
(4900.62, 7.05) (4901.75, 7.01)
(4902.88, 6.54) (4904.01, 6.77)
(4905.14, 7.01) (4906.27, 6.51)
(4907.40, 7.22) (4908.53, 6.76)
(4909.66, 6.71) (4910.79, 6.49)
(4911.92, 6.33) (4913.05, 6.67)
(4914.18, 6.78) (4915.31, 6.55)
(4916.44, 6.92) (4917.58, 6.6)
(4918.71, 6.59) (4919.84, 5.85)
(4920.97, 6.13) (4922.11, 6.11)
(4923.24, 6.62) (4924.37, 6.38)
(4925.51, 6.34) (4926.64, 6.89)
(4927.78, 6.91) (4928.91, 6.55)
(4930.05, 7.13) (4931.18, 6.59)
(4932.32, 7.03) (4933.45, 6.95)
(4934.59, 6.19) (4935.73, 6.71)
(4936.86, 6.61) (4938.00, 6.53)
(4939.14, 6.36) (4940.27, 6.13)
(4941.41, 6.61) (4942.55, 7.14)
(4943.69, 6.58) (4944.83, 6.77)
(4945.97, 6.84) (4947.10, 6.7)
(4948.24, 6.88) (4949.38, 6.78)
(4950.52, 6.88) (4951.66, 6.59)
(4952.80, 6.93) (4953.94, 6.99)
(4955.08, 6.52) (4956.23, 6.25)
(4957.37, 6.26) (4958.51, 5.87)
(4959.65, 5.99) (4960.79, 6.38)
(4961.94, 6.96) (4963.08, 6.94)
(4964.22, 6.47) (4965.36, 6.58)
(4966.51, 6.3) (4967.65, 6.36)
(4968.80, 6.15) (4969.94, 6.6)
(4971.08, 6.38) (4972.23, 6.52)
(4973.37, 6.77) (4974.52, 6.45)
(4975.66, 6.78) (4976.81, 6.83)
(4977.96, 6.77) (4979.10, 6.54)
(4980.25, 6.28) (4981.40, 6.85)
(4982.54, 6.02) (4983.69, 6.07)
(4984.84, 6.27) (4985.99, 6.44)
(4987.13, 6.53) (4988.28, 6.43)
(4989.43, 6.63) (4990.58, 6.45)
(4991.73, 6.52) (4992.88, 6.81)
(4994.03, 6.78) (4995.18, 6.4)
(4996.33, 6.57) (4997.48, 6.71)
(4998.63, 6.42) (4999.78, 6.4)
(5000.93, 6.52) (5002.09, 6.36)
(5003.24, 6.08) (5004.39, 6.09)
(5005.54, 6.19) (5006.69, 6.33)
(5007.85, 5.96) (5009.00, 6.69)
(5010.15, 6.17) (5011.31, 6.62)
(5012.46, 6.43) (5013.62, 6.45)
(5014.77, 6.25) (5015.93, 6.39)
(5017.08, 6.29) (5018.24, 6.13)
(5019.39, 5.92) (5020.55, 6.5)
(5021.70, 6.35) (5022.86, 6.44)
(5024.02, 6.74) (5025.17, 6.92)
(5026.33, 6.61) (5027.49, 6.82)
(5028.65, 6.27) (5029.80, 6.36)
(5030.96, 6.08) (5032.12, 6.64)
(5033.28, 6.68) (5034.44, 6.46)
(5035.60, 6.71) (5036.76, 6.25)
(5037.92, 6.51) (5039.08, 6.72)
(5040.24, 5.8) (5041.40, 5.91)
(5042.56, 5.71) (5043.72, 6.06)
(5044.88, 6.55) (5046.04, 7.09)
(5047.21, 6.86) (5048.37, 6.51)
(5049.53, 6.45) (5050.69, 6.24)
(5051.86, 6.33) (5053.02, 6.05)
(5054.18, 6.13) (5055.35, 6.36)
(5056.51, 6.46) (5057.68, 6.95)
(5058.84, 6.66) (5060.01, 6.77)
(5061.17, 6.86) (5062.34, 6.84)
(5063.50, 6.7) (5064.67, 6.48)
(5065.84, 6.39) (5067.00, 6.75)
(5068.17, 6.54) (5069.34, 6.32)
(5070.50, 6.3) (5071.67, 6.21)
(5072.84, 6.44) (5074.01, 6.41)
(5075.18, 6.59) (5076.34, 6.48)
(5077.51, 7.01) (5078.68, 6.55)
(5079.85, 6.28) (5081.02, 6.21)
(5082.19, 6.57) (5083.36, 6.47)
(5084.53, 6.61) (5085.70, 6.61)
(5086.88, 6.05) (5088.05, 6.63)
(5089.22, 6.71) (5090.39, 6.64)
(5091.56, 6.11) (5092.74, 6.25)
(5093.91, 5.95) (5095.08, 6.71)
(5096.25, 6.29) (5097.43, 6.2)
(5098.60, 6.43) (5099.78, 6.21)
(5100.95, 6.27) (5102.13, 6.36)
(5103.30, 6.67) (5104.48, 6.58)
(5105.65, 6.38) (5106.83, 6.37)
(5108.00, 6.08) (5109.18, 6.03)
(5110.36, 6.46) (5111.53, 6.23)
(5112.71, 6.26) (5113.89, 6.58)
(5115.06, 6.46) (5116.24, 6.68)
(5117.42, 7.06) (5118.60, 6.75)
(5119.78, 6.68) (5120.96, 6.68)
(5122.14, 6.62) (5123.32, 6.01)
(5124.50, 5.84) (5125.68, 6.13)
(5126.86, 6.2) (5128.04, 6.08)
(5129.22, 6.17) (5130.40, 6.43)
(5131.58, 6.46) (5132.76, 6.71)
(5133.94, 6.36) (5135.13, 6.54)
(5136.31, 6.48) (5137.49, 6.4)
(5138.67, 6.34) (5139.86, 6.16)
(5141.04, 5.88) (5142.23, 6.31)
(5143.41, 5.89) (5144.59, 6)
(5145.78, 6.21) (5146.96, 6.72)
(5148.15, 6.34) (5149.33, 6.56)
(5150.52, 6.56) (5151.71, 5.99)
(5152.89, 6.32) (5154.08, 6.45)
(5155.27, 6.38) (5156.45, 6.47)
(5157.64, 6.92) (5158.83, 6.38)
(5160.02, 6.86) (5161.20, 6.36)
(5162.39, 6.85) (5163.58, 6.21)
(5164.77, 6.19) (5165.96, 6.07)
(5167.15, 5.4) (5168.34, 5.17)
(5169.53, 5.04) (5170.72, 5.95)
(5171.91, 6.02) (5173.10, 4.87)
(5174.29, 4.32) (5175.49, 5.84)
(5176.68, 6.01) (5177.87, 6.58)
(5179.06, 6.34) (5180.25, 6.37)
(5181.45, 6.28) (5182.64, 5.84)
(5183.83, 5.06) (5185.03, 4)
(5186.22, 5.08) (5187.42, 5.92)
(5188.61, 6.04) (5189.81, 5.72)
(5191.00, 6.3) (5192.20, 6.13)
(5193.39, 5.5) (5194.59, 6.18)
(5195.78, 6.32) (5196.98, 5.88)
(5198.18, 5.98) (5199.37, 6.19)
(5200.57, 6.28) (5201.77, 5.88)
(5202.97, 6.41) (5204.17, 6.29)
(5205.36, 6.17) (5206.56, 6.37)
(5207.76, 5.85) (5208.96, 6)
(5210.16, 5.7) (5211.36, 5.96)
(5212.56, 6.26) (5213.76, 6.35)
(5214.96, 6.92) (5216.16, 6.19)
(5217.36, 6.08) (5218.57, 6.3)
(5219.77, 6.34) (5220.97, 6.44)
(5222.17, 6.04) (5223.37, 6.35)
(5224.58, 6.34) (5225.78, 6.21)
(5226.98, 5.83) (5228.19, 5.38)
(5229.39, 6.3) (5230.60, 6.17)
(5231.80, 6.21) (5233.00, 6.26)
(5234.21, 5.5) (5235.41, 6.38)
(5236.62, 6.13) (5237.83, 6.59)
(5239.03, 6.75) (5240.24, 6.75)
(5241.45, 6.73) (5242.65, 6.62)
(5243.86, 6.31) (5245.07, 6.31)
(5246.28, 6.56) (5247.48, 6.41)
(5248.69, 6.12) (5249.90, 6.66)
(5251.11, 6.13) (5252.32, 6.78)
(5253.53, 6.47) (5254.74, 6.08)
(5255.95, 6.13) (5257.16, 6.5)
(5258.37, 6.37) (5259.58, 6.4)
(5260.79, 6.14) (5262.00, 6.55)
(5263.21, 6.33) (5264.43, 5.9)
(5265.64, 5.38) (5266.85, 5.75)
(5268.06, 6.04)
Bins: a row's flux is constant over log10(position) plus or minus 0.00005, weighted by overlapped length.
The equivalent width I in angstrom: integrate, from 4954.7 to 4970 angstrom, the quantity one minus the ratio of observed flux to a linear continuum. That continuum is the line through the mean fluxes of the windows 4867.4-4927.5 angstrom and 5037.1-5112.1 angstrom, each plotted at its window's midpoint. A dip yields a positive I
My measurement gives 0.3 angstrom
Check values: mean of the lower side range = 6.57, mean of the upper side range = 6.43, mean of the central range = 6.39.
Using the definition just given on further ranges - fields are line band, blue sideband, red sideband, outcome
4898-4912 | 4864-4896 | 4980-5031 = -0.8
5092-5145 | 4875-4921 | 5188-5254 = 0.0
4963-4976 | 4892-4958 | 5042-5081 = 0.2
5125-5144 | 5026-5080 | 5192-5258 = 0.2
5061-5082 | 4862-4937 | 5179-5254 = -0.7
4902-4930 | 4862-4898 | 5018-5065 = -1.1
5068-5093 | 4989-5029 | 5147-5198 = -0.9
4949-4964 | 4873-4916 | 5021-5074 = 0.0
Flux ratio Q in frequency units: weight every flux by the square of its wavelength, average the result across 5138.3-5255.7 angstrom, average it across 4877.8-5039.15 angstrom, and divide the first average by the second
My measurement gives 1.03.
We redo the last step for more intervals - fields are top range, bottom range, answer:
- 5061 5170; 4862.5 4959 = 1.06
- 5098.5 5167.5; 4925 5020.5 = 1.04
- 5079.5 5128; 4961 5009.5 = 1.03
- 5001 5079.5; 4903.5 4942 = 1.02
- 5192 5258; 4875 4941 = 1.07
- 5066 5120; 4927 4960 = 1.03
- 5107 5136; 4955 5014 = 1.05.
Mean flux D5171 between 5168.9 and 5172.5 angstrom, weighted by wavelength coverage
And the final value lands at 5.67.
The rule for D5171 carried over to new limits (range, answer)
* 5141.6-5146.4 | 6.11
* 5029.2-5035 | 6.45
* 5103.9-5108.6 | 6.36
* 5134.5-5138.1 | 6.47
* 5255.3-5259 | 6.33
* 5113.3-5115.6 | 6.54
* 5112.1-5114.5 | 6.42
